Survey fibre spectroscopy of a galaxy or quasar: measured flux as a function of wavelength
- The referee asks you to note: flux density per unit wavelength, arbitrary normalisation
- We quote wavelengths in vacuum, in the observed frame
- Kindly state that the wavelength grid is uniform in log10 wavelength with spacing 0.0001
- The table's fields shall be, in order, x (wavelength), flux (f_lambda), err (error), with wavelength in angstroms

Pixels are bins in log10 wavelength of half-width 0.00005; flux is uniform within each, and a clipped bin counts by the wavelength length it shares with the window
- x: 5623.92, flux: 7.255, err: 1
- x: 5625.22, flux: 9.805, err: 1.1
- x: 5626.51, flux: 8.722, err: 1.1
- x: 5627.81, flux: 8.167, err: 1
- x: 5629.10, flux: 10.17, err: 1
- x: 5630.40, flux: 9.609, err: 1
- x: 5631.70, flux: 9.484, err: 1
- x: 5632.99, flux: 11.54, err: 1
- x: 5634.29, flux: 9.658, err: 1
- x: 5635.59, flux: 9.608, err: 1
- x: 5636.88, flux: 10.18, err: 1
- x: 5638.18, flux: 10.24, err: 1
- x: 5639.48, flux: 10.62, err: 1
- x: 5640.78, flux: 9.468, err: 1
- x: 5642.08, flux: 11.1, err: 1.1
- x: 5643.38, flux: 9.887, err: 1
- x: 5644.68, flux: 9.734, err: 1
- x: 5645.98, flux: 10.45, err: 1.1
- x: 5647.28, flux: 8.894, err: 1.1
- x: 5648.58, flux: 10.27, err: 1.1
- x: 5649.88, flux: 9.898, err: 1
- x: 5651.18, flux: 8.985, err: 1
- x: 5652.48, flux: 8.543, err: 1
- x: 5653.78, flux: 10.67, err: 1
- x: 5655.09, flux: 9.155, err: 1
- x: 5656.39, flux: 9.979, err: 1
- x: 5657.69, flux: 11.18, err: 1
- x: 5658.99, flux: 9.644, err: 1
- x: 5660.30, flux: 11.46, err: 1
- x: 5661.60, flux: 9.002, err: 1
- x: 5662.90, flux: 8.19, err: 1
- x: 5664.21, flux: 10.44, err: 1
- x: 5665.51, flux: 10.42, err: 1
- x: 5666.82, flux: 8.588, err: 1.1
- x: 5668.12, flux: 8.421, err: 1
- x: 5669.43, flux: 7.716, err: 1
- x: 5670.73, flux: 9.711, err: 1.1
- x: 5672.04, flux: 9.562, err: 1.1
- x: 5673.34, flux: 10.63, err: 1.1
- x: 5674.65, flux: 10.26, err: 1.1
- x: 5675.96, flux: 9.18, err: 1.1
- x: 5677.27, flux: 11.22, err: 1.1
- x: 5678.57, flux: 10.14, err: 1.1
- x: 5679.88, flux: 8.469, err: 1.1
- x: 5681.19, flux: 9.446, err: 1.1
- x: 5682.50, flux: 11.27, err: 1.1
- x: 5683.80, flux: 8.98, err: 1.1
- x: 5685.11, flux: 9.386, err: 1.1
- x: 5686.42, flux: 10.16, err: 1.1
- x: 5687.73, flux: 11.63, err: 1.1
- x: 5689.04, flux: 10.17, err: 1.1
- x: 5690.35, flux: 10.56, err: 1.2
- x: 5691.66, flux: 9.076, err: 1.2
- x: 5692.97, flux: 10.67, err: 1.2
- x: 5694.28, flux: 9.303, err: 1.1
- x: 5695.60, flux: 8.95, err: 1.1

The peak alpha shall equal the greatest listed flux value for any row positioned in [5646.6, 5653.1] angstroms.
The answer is 10.27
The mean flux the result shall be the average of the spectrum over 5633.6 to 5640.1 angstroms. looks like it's 10.1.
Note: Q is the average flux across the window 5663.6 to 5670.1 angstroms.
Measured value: 9.12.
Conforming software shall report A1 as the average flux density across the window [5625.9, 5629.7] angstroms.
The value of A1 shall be 9.01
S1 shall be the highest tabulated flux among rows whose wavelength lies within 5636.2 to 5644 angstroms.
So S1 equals 11.1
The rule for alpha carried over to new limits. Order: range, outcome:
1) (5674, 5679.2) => 11.22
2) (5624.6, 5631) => 10.17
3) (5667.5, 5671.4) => 9.711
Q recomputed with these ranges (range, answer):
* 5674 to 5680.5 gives 9.86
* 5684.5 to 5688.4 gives 10.4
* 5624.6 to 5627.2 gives 9.25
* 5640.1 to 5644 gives 10.1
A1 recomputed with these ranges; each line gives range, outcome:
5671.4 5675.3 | 10.2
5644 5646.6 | 10.1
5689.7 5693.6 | 10.1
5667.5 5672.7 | 8.86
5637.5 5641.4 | 10.1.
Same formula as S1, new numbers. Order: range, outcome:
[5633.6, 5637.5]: 10.18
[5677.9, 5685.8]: 11.27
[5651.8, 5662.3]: 11.46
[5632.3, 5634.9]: 11.54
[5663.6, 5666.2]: 10.44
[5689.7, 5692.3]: 10.56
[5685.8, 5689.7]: 11.63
